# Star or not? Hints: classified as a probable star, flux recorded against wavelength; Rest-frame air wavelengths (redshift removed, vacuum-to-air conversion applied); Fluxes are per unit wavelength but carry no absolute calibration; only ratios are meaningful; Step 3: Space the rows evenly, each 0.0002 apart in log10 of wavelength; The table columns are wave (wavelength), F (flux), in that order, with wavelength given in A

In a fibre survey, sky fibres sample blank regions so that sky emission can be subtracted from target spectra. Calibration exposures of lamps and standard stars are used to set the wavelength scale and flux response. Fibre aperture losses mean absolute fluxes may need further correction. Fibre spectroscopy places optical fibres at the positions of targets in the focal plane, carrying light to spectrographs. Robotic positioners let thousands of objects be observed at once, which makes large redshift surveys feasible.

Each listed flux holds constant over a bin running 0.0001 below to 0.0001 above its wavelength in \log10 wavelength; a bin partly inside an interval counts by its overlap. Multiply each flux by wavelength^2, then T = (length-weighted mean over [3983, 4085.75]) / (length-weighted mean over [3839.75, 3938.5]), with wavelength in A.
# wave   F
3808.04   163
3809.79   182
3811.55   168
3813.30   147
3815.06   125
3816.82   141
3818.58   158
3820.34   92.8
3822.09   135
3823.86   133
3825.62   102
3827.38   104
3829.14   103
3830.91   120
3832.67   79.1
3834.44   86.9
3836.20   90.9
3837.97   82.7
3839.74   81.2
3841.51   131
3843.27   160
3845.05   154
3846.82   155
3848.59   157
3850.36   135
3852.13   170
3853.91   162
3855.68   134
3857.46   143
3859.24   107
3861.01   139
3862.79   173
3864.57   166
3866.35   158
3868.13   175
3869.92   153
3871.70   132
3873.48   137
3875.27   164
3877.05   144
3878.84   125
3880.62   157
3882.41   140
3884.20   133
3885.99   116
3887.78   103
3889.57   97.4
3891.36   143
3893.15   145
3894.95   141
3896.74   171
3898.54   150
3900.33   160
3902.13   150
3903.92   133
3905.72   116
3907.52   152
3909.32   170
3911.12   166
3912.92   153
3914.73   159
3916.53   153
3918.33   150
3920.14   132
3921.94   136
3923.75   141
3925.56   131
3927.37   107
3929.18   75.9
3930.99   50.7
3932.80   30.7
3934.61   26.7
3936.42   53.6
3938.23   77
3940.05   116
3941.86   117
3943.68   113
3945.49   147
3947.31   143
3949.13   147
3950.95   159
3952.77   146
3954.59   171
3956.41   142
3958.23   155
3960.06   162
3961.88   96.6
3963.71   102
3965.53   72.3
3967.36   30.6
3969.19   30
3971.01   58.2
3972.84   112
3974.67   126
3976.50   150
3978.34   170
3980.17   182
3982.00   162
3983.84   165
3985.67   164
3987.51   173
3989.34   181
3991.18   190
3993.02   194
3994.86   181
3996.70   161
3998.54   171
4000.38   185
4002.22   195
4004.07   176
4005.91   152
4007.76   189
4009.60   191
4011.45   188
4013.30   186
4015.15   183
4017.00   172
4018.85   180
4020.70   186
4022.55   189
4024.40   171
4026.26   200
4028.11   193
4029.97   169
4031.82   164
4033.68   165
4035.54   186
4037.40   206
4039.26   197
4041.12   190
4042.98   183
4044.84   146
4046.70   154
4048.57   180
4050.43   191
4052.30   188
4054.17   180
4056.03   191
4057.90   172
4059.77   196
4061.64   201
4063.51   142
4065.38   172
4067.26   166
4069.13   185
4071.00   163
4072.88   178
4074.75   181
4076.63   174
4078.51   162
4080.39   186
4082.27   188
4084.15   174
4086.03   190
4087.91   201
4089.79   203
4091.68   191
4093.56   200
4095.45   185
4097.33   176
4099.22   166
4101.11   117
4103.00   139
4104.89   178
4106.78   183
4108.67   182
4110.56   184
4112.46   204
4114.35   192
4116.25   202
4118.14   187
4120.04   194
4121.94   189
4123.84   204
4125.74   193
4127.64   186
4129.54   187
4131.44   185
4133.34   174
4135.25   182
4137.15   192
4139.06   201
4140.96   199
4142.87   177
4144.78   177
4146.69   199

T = 1.4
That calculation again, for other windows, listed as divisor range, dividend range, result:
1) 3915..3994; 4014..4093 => 1.52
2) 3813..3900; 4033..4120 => 1.50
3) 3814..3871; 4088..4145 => 1.61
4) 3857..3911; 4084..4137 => 1.44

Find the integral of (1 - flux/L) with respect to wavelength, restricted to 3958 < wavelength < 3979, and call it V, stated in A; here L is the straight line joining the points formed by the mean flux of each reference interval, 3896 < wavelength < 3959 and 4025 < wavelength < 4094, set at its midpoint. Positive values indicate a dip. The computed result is 6.1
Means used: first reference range 128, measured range 103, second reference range 181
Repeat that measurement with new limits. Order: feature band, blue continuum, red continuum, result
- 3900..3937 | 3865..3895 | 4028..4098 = 6.56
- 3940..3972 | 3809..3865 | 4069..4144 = 7.67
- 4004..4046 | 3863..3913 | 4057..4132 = -2.93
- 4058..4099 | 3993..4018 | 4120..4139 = 0.89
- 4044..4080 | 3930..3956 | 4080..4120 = -2.37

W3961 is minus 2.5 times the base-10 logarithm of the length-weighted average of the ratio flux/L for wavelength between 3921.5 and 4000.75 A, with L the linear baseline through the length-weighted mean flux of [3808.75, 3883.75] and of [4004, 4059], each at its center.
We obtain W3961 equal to 0.281 mag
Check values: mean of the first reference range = 136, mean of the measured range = 127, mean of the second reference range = 181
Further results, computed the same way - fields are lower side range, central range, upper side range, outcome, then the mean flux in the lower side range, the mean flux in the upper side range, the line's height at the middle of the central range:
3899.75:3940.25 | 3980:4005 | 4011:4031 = -0.08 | 119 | 183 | 165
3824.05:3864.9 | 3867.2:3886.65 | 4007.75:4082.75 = -0.06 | 127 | 180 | 136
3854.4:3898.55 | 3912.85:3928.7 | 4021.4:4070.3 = 0.10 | 142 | 180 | 152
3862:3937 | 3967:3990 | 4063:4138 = 0.15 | 133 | 181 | 152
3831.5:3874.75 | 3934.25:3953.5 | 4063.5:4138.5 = 0.31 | 136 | 182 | 153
